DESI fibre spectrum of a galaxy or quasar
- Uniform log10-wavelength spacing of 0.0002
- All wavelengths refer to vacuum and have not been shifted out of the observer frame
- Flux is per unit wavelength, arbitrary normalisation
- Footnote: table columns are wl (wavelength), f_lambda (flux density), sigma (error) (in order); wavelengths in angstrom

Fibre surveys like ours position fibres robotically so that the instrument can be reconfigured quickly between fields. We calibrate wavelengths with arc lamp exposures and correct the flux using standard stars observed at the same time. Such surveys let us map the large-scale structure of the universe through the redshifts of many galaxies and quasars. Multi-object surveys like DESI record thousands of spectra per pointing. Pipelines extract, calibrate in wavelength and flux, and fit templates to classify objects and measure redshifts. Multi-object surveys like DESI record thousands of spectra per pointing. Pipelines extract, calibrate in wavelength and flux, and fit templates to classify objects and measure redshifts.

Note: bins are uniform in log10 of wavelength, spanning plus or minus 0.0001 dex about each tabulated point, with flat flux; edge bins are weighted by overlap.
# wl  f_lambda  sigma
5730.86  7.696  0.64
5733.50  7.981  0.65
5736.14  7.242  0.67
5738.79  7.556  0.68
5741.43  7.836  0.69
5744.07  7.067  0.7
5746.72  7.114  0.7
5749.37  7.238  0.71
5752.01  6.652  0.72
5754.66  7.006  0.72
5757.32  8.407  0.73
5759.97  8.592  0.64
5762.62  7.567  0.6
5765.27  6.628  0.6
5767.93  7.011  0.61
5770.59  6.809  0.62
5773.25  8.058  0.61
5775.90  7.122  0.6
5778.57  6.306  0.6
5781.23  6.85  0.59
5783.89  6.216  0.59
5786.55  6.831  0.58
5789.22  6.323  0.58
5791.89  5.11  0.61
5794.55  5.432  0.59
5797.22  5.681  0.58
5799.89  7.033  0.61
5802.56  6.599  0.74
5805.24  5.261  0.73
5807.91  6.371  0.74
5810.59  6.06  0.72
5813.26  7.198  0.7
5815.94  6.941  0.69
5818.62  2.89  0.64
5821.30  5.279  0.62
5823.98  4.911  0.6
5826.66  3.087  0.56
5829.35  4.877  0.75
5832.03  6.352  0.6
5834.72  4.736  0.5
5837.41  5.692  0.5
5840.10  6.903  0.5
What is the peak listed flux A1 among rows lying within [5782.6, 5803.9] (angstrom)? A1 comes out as 7.033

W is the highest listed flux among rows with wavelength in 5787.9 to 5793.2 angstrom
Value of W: 6.323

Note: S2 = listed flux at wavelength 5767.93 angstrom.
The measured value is 7.011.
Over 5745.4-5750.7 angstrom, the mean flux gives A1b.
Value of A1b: 7.18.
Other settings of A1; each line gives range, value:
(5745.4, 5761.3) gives 8.592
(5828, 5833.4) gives 6.352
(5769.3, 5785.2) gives 8.058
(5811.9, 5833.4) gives 7.198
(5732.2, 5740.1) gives 7.981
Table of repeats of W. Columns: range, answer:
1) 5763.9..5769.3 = 7.011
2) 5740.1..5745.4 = 7.836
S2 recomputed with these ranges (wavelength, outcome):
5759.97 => 8.592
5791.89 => 5.11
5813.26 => 7.198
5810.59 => 6.06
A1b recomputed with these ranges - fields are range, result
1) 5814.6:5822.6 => 5.03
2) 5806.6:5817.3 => 6.64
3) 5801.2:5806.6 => 5.94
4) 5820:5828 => 4.42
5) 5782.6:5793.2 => 6.12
